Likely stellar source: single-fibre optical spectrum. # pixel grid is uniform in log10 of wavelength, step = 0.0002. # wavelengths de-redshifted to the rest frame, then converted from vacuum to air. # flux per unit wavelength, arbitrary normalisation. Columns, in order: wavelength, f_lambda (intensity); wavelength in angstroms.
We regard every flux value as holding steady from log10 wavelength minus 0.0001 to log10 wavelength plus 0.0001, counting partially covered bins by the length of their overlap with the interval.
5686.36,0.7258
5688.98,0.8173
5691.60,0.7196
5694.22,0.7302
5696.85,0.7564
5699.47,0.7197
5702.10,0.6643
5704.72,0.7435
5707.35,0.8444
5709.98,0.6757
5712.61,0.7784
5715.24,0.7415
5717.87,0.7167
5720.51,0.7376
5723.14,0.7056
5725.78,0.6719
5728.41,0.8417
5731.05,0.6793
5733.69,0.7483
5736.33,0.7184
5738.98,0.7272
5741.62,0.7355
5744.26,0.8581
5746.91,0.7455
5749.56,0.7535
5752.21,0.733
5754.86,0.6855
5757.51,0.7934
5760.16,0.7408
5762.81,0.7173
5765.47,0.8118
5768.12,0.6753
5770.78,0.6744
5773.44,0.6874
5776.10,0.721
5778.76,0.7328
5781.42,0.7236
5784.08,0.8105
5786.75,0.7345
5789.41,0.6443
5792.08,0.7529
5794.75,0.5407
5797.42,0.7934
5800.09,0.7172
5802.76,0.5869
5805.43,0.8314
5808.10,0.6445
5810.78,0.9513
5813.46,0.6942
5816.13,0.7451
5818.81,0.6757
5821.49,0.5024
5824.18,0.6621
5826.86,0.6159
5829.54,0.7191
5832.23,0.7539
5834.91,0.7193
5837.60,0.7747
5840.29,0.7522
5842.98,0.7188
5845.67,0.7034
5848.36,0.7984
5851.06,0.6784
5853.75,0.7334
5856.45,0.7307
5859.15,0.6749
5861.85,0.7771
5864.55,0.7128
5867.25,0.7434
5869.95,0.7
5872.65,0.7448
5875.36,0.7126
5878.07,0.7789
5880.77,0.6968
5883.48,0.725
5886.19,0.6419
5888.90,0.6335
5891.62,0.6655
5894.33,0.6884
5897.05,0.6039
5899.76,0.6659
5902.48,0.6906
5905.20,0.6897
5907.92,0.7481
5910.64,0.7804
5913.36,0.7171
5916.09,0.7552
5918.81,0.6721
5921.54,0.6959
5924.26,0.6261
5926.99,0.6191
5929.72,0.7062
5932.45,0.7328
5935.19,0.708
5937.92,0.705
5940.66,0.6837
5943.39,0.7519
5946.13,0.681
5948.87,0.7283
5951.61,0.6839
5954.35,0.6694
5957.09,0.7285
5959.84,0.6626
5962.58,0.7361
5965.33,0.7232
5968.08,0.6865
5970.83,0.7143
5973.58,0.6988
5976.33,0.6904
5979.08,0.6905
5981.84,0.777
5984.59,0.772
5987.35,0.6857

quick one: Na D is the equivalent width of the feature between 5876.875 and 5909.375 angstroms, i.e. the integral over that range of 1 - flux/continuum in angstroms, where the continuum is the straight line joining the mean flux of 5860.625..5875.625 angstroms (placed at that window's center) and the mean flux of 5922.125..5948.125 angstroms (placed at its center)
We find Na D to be 1.5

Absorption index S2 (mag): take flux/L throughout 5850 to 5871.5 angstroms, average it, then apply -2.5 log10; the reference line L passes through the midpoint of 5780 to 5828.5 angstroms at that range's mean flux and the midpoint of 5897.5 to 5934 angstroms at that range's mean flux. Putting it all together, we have -0.031 mag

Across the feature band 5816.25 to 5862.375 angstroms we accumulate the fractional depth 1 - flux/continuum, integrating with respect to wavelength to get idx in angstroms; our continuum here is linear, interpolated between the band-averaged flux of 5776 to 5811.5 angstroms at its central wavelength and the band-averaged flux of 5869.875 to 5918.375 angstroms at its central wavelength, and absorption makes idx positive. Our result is 0.55 angstroms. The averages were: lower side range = 0.724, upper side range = 0.702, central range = 0.705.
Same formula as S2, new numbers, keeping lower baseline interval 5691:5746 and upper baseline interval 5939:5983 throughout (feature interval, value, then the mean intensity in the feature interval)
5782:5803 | 0.04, 0.704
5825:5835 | 0.04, 0.698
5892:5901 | 0.10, 0.654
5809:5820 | -0.05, 0.763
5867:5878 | -0.02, 0.729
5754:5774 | 0.01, 0.726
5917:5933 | 0.06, 0.675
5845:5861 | 0.00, 0.722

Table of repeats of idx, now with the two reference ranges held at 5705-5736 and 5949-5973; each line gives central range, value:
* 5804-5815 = -0.79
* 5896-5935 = 0.81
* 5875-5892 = 0.48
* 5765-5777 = 0.41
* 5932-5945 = -0.17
